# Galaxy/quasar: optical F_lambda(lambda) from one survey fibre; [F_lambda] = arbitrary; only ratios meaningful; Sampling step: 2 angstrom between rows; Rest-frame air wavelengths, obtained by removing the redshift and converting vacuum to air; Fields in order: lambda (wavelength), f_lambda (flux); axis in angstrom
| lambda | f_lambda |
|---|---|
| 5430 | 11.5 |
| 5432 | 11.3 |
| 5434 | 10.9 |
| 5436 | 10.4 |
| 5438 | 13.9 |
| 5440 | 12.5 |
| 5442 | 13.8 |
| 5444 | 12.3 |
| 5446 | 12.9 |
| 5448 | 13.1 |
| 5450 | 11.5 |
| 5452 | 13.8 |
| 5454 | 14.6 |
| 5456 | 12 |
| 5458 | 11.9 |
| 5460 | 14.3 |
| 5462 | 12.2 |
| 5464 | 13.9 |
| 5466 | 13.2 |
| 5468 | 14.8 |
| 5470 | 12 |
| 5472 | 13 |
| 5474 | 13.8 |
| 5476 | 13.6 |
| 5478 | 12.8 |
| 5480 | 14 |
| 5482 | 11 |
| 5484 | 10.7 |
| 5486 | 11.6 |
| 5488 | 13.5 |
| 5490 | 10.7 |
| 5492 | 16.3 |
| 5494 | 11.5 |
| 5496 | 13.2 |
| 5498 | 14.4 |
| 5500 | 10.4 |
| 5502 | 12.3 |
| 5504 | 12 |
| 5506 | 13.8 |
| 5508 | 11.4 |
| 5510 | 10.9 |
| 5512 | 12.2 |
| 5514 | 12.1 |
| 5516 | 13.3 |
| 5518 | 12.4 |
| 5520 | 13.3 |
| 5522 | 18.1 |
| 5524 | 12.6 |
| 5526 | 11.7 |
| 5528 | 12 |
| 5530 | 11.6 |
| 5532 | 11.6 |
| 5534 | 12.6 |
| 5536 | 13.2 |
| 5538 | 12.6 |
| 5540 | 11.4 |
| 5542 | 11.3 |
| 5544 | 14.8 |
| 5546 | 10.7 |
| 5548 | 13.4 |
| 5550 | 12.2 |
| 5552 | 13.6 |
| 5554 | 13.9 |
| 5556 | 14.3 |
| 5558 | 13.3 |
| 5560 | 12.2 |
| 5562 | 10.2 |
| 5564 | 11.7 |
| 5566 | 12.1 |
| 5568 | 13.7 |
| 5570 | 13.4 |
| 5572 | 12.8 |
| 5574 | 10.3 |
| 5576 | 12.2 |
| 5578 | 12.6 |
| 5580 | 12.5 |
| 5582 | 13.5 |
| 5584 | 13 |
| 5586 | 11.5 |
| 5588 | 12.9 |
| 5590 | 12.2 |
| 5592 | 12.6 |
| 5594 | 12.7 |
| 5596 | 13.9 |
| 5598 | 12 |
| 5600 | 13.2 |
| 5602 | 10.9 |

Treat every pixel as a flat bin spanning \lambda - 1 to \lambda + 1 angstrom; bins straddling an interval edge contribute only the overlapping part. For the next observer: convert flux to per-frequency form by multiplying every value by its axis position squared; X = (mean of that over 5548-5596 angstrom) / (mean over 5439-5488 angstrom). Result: 1.0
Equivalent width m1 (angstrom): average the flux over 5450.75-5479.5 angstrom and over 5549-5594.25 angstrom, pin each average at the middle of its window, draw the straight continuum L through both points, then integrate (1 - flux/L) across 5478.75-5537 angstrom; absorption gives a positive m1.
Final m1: 1.9 angstrom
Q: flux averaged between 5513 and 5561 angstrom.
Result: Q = 12.8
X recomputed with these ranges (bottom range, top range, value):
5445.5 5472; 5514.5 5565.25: 1.00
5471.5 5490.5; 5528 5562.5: 1.03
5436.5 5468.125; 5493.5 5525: 1.00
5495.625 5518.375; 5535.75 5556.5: 1.05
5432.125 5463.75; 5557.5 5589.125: 1.02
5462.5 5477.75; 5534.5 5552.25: 0.96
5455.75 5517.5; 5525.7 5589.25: 1.01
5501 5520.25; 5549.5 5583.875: 1.05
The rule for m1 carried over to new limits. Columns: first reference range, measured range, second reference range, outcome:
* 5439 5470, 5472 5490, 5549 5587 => 0.59 angstrom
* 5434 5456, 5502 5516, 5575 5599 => 0.58 angstrom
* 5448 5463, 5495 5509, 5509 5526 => 0.54 angstrom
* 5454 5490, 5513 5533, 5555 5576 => -0.44 angstrom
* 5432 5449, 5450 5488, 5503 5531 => -1.30 angstrom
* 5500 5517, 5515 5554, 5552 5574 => -1.22 angstrom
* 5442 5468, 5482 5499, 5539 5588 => 0.35 angstrom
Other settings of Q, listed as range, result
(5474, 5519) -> 12.5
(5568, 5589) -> 12.5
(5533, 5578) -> 12.5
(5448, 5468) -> 13.1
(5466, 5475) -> 13.4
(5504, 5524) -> 13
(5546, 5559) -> 13.2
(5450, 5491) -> 12.8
